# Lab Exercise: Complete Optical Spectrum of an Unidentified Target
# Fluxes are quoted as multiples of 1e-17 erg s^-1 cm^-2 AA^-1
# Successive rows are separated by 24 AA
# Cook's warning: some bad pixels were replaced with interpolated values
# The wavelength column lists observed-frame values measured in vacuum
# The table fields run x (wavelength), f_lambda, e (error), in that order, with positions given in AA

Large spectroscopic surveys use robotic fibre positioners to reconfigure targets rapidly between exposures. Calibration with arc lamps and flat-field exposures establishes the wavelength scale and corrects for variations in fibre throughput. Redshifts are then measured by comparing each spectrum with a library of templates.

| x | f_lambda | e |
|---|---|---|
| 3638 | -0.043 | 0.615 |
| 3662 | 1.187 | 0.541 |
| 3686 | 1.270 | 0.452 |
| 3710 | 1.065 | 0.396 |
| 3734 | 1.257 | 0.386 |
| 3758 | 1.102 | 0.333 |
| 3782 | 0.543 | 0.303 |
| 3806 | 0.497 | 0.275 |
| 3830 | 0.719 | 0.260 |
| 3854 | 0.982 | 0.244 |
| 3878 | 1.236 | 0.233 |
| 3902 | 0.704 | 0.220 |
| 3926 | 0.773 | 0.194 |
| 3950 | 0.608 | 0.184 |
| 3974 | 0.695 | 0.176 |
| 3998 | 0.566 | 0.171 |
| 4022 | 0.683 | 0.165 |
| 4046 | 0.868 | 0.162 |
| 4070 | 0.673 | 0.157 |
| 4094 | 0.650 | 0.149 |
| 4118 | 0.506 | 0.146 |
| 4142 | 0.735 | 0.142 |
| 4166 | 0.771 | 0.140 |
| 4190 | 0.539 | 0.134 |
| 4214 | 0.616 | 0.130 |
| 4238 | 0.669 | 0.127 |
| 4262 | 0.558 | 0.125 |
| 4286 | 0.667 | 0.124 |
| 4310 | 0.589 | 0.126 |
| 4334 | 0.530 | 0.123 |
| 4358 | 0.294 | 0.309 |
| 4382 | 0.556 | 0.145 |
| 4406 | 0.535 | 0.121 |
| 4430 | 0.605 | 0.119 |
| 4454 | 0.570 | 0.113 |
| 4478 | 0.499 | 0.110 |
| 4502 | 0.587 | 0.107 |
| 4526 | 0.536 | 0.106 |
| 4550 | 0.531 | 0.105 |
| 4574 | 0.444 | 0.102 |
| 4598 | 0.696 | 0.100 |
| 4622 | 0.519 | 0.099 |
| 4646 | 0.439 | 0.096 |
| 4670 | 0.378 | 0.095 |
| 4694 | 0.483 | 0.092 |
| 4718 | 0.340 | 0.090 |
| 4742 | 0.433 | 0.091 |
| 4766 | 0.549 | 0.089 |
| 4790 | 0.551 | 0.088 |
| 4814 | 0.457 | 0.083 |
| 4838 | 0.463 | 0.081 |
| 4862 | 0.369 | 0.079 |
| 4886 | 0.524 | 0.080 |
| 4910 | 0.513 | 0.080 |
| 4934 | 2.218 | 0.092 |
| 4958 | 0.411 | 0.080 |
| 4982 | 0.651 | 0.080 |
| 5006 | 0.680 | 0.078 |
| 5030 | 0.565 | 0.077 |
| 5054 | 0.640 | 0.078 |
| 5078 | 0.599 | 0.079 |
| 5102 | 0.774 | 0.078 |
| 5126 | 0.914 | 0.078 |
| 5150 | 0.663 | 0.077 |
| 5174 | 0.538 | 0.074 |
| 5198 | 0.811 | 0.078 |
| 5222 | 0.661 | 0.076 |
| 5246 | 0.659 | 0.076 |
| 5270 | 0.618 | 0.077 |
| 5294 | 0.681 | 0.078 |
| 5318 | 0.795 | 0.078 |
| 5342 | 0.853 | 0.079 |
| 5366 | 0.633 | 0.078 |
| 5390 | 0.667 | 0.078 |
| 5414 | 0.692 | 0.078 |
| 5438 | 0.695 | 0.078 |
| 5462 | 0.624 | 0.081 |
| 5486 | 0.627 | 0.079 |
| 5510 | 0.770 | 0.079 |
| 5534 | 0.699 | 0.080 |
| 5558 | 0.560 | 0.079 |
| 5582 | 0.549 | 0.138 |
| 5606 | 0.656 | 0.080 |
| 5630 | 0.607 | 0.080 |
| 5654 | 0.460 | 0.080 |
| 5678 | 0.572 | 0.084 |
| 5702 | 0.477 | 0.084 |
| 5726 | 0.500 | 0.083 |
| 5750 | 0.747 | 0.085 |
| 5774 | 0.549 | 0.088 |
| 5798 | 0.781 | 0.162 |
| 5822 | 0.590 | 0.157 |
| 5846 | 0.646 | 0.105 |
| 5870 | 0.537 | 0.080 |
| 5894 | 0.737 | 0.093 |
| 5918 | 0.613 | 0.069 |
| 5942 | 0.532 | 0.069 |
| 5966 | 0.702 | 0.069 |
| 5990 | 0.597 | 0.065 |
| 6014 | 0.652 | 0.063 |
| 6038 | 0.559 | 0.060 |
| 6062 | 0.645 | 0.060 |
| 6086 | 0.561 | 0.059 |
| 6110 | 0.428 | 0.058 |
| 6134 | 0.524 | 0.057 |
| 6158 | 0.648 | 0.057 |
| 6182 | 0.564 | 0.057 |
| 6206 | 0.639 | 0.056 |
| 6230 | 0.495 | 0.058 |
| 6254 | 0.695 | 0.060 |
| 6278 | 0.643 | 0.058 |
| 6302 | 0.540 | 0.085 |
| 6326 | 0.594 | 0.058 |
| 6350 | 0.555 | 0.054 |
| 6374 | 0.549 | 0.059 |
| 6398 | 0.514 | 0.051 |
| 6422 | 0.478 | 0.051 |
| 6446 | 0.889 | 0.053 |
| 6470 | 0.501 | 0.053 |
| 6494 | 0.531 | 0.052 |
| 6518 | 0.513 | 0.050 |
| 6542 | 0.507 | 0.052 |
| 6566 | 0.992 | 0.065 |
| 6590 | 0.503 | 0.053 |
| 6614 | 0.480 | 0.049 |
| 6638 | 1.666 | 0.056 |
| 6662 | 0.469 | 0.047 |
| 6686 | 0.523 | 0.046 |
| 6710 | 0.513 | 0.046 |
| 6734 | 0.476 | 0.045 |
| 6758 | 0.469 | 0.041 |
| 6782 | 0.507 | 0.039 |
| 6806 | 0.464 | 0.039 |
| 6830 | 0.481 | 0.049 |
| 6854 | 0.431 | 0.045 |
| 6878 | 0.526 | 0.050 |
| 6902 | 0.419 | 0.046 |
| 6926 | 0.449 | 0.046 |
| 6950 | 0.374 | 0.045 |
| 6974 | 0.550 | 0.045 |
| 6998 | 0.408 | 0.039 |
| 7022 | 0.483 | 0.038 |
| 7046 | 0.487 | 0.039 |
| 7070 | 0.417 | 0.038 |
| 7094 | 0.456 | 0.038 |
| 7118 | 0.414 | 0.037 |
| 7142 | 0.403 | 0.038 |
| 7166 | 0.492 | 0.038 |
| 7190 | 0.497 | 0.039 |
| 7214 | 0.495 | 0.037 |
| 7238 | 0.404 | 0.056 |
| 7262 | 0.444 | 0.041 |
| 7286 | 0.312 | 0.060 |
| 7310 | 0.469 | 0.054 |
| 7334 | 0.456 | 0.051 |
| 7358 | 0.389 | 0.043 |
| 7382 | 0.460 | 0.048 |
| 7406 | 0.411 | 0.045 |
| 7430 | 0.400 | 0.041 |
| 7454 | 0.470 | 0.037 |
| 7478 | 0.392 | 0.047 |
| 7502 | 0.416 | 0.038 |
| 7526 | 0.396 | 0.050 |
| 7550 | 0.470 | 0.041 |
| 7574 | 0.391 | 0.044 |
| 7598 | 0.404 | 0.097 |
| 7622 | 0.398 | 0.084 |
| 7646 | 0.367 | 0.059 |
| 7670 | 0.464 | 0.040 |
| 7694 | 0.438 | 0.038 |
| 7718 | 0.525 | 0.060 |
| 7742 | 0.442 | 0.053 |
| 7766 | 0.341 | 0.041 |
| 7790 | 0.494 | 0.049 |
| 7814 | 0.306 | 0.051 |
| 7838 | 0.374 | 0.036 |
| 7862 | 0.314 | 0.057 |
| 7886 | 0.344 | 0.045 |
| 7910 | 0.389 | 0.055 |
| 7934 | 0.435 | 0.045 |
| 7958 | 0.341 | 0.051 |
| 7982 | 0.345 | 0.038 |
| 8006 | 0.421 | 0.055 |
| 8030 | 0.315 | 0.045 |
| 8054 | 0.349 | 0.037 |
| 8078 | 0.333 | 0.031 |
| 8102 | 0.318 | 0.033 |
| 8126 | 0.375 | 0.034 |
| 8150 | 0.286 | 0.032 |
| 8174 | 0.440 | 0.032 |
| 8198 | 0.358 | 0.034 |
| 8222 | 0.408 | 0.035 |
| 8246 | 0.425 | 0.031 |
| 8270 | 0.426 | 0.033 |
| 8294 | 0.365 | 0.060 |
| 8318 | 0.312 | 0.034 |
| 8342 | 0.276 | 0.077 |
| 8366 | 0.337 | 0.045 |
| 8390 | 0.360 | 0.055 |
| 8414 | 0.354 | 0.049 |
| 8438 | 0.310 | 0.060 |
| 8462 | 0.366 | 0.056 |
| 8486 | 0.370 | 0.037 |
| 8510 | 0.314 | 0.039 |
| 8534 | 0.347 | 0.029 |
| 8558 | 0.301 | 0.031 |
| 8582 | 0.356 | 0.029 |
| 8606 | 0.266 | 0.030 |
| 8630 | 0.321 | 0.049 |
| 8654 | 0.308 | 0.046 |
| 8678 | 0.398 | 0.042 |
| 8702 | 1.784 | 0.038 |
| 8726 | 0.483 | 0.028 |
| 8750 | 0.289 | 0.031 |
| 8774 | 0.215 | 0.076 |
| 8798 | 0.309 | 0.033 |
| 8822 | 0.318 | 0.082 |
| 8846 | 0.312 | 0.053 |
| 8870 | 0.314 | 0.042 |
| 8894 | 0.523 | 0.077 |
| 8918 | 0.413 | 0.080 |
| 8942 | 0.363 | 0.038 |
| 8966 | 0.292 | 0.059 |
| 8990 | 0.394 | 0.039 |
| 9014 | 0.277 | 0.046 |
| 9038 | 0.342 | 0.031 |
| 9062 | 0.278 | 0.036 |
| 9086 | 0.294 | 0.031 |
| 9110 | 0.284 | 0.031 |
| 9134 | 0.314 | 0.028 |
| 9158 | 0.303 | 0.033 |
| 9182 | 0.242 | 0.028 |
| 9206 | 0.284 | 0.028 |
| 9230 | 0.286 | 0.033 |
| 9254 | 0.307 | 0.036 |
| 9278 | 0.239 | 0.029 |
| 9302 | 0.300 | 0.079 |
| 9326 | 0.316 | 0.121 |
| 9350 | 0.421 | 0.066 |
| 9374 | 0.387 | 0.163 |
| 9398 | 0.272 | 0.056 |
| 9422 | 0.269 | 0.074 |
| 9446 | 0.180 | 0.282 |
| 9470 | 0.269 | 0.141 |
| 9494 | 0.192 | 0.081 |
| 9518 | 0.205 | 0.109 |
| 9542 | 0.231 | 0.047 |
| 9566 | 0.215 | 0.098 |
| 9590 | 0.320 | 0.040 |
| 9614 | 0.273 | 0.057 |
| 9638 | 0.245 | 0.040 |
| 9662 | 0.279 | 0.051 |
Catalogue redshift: 0.325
